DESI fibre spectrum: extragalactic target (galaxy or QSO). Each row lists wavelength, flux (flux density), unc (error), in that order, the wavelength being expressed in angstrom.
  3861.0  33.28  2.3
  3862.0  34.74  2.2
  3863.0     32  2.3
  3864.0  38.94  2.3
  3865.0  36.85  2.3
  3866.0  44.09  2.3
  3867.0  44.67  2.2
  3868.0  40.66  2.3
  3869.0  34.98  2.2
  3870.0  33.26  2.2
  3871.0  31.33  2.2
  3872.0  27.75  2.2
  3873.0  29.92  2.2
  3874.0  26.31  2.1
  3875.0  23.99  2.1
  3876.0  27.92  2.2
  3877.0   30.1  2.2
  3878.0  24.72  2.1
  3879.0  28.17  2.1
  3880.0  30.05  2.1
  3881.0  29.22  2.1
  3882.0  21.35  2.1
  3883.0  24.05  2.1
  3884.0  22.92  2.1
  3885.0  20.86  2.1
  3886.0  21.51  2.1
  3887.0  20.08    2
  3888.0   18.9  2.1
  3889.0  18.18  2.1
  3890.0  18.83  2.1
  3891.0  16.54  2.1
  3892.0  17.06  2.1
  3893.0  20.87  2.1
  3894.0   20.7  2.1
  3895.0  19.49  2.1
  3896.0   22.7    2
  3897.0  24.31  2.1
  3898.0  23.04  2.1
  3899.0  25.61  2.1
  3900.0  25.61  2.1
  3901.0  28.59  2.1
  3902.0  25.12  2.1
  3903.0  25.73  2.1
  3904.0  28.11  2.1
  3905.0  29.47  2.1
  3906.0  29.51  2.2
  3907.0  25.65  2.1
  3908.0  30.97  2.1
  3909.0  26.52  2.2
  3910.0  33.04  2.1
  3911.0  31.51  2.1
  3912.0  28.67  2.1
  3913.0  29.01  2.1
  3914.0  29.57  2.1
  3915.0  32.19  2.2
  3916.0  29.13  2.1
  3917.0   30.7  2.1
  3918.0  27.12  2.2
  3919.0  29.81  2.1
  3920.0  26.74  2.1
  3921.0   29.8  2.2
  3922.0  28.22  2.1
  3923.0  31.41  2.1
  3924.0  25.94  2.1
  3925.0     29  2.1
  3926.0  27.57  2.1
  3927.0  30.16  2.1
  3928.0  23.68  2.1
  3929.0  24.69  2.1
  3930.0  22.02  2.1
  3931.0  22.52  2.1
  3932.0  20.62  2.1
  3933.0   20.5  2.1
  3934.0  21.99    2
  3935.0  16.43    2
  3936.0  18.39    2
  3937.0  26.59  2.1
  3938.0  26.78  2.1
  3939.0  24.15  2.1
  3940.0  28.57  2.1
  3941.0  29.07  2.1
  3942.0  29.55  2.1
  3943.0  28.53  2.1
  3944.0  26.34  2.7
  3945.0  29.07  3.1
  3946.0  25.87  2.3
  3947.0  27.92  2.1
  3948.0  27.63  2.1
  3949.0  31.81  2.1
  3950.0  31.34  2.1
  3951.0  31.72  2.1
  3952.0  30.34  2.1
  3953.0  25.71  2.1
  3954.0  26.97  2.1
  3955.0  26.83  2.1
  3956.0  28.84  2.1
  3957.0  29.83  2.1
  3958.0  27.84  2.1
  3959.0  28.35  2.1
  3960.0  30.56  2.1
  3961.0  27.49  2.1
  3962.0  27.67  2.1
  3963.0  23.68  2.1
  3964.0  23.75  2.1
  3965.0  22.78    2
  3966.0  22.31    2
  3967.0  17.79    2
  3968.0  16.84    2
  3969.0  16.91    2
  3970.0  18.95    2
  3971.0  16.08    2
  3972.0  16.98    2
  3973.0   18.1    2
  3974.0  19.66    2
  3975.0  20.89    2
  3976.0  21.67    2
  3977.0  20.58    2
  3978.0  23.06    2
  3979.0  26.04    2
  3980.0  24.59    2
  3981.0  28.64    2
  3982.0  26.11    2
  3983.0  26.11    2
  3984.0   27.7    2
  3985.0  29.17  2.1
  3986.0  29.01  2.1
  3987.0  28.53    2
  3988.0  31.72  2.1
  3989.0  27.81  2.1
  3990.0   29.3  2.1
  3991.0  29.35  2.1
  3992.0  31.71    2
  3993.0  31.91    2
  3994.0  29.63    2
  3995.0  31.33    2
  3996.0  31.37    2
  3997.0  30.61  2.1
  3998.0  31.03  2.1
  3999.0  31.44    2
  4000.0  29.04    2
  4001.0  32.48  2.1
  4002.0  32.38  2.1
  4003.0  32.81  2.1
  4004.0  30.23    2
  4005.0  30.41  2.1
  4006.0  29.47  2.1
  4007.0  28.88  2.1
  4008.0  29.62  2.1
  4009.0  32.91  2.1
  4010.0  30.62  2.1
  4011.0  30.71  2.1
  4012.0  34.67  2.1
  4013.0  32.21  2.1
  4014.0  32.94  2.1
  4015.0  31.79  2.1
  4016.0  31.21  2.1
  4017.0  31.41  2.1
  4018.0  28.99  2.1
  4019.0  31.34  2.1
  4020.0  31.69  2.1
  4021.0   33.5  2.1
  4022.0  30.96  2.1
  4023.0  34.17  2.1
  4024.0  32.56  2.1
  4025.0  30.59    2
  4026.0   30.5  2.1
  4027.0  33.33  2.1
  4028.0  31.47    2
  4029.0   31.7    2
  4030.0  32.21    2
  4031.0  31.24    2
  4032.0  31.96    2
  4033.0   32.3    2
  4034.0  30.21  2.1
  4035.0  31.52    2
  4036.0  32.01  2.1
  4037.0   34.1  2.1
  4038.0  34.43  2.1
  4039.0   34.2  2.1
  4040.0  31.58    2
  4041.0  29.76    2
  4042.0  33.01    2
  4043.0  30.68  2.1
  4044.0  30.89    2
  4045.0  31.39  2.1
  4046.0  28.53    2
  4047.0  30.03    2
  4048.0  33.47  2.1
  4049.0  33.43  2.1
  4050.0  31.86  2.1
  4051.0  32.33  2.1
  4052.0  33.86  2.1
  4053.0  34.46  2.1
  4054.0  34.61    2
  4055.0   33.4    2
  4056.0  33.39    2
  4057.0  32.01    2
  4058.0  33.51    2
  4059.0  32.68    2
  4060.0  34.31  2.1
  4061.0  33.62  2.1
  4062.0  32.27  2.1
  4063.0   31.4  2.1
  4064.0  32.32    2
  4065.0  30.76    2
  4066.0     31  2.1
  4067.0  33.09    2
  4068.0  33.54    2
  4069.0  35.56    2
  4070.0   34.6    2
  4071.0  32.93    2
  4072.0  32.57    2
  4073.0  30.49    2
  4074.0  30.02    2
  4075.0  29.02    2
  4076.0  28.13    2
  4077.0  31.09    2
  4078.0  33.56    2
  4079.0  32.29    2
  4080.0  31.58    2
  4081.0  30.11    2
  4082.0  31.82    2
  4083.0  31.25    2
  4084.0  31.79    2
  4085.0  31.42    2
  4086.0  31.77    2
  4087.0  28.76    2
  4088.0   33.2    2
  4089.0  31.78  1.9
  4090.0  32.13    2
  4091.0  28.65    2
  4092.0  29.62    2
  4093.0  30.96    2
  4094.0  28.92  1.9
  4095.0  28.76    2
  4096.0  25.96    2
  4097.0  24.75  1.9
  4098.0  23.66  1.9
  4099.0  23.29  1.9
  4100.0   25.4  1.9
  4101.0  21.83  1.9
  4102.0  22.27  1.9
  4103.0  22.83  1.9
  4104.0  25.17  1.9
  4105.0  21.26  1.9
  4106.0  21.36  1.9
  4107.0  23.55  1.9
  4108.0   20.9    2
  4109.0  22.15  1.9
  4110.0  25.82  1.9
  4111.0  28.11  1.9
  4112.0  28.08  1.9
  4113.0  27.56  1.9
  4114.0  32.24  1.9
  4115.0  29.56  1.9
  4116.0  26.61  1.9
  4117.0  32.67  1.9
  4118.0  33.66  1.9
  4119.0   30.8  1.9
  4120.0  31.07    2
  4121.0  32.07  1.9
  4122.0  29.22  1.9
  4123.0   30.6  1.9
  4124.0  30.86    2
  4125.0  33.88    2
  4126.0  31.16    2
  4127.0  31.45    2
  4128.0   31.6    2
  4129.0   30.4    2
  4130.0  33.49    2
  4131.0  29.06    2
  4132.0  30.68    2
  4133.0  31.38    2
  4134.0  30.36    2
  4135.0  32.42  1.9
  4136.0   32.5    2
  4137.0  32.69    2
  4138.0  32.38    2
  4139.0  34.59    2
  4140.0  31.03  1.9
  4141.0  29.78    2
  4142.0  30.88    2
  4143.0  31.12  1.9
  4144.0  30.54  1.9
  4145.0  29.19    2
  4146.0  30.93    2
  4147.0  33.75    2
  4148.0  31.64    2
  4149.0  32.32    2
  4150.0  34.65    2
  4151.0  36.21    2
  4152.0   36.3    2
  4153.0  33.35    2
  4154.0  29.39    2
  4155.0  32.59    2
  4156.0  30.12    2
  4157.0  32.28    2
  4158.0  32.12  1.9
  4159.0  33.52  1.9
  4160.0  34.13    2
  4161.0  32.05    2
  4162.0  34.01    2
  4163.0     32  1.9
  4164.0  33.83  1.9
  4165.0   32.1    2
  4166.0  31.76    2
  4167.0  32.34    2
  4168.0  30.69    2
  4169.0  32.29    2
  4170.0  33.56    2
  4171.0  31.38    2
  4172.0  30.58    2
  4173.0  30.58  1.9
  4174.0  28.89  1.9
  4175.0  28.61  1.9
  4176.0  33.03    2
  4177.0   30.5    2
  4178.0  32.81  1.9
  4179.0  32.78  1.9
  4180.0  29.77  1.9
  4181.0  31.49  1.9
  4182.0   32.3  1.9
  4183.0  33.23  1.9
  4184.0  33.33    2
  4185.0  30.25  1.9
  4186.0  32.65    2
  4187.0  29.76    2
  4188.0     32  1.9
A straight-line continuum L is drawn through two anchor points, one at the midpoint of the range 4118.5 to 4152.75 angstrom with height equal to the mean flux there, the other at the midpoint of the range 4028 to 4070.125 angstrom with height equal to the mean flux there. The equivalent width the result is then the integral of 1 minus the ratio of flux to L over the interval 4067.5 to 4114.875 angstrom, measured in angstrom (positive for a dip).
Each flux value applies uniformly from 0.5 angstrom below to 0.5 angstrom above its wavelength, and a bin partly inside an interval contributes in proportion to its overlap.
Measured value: 5.3 angstrom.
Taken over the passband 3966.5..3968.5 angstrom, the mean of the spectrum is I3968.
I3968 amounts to 17.3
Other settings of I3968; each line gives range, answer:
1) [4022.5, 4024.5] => 33.4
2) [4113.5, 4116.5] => 29.5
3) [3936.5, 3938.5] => 26.7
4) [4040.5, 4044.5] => 31.1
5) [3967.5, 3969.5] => 16.9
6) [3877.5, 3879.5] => 26.4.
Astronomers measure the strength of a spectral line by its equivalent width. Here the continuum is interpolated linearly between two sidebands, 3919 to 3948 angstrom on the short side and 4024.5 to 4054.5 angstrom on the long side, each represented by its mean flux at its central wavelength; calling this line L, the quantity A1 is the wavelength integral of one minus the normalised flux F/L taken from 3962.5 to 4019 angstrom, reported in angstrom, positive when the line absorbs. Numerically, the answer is 3.96 angstrom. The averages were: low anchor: 25.9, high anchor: 32.1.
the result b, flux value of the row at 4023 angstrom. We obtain 34.17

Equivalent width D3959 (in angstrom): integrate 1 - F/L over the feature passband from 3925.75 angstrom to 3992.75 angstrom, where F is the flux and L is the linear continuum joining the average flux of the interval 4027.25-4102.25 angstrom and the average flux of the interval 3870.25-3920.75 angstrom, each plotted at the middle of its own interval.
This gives 5.90 angstrom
